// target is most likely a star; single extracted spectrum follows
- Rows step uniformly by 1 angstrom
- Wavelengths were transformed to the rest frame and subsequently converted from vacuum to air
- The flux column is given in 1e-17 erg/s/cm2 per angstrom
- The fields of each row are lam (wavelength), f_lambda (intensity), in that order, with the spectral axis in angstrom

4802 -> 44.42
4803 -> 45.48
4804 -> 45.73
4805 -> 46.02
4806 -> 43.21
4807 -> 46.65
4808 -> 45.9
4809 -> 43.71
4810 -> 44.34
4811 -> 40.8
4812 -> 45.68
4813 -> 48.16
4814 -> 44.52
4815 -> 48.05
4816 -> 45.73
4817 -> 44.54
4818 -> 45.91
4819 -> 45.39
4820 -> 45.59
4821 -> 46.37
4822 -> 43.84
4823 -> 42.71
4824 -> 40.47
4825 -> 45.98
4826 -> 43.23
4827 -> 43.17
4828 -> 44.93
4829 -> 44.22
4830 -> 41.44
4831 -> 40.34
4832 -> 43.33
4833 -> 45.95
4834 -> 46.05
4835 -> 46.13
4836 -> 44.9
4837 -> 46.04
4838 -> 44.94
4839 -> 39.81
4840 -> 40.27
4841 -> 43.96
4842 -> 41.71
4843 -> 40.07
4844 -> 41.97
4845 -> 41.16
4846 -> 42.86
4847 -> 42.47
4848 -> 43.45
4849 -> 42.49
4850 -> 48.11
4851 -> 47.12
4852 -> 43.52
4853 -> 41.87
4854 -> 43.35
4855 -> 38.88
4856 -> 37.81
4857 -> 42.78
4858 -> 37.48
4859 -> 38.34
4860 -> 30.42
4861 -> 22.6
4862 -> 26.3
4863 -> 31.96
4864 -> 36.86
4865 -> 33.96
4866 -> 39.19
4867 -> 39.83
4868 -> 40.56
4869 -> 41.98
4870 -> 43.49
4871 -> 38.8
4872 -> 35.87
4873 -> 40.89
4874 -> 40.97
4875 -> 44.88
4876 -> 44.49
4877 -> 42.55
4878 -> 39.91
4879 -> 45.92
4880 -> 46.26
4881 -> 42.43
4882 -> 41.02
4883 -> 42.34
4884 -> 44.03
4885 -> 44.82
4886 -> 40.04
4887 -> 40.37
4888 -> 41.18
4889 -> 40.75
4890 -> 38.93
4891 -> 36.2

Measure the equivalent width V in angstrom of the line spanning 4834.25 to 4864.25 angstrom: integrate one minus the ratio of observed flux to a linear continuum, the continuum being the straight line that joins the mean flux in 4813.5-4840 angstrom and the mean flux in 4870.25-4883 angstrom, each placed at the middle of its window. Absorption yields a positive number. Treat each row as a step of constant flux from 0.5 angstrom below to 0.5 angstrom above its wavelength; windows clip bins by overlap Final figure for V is 2.0 angstrom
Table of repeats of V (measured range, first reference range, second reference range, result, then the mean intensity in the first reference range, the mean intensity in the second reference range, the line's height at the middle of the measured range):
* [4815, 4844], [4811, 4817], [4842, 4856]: 0.4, 45.8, 42.6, 44.4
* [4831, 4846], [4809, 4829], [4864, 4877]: -0.1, 44.7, 40.4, 43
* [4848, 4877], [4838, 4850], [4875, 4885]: 2.4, 42.2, 43.4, 42.8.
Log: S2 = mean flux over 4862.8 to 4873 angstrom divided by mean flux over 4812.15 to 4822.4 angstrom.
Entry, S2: 0.84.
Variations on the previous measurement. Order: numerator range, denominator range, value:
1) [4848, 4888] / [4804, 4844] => 0.91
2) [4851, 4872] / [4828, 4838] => 0.85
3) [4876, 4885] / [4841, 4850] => 1.02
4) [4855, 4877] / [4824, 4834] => 0.87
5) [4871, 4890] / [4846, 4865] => 1.09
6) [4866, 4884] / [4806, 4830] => 0.94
